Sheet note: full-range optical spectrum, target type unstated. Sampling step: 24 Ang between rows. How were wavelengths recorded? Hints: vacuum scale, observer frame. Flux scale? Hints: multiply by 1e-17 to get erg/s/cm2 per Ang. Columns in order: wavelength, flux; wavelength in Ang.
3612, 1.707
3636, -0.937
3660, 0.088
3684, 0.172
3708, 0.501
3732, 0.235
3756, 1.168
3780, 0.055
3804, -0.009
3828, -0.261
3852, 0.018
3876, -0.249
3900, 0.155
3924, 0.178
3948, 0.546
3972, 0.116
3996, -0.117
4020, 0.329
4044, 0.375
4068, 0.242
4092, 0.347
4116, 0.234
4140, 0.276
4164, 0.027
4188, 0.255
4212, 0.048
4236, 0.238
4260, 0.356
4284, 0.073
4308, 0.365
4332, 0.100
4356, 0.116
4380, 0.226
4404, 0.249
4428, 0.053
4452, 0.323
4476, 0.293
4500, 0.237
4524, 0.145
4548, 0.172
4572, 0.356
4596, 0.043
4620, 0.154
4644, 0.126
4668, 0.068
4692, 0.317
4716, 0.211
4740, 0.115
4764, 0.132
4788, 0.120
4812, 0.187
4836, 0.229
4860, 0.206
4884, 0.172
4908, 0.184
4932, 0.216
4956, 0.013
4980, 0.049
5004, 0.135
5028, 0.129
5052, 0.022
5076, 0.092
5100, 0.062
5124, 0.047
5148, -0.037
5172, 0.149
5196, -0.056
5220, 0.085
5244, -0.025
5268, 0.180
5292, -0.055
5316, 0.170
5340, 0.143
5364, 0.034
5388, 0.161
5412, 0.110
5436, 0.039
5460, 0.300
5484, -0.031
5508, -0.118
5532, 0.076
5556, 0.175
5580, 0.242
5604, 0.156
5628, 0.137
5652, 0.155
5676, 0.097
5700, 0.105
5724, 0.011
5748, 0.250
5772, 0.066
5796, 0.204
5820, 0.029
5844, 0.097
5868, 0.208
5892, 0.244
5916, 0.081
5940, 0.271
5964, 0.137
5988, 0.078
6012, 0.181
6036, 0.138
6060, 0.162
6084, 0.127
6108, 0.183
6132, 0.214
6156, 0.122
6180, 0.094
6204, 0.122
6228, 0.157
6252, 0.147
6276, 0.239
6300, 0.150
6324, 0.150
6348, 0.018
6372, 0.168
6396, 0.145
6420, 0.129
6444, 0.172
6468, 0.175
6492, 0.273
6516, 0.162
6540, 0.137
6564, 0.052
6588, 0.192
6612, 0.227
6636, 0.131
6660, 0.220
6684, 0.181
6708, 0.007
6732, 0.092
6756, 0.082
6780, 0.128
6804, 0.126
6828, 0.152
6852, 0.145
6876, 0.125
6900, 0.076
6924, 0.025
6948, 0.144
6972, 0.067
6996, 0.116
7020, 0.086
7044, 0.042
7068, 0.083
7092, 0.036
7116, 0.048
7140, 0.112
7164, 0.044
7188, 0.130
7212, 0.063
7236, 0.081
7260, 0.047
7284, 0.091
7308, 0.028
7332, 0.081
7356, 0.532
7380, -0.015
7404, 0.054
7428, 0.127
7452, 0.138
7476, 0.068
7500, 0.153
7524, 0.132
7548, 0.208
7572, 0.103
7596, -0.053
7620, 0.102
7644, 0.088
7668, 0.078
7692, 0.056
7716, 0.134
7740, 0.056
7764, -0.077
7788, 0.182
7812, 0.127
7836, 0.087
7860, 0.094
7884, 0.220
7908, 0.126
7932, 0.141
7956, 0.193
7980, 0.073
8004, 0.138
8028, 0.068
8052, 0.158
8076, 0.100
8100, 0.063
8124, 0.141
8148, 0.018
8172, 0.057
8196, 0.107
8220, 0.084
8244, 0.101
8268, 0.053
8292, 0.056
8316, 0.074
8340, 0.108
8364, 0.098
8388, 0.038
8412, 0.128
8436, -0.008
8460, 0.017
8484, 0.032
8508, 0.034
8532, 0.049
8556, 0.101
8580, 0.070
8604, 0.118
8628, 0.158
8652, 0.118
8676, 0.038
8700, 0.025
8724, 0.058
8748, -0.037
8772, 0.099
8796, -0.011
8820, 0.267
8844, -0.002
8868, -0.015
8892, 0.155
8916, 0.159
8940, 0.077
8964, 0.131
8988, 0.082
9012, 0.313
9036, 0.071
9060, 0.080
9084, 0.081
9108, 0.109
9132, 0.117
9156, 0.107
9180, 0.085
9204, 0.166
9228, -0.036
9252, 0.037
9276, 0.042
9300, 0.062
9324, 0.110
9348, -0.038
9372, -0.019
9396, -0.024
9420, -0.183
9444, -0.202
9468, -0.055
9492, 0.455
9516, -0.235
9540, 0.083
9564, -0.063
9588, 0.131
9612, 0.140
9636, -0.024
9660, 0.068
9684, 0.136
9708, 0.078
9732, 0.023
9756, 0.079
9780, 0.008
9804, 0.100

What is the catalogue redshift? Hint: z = 0.47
